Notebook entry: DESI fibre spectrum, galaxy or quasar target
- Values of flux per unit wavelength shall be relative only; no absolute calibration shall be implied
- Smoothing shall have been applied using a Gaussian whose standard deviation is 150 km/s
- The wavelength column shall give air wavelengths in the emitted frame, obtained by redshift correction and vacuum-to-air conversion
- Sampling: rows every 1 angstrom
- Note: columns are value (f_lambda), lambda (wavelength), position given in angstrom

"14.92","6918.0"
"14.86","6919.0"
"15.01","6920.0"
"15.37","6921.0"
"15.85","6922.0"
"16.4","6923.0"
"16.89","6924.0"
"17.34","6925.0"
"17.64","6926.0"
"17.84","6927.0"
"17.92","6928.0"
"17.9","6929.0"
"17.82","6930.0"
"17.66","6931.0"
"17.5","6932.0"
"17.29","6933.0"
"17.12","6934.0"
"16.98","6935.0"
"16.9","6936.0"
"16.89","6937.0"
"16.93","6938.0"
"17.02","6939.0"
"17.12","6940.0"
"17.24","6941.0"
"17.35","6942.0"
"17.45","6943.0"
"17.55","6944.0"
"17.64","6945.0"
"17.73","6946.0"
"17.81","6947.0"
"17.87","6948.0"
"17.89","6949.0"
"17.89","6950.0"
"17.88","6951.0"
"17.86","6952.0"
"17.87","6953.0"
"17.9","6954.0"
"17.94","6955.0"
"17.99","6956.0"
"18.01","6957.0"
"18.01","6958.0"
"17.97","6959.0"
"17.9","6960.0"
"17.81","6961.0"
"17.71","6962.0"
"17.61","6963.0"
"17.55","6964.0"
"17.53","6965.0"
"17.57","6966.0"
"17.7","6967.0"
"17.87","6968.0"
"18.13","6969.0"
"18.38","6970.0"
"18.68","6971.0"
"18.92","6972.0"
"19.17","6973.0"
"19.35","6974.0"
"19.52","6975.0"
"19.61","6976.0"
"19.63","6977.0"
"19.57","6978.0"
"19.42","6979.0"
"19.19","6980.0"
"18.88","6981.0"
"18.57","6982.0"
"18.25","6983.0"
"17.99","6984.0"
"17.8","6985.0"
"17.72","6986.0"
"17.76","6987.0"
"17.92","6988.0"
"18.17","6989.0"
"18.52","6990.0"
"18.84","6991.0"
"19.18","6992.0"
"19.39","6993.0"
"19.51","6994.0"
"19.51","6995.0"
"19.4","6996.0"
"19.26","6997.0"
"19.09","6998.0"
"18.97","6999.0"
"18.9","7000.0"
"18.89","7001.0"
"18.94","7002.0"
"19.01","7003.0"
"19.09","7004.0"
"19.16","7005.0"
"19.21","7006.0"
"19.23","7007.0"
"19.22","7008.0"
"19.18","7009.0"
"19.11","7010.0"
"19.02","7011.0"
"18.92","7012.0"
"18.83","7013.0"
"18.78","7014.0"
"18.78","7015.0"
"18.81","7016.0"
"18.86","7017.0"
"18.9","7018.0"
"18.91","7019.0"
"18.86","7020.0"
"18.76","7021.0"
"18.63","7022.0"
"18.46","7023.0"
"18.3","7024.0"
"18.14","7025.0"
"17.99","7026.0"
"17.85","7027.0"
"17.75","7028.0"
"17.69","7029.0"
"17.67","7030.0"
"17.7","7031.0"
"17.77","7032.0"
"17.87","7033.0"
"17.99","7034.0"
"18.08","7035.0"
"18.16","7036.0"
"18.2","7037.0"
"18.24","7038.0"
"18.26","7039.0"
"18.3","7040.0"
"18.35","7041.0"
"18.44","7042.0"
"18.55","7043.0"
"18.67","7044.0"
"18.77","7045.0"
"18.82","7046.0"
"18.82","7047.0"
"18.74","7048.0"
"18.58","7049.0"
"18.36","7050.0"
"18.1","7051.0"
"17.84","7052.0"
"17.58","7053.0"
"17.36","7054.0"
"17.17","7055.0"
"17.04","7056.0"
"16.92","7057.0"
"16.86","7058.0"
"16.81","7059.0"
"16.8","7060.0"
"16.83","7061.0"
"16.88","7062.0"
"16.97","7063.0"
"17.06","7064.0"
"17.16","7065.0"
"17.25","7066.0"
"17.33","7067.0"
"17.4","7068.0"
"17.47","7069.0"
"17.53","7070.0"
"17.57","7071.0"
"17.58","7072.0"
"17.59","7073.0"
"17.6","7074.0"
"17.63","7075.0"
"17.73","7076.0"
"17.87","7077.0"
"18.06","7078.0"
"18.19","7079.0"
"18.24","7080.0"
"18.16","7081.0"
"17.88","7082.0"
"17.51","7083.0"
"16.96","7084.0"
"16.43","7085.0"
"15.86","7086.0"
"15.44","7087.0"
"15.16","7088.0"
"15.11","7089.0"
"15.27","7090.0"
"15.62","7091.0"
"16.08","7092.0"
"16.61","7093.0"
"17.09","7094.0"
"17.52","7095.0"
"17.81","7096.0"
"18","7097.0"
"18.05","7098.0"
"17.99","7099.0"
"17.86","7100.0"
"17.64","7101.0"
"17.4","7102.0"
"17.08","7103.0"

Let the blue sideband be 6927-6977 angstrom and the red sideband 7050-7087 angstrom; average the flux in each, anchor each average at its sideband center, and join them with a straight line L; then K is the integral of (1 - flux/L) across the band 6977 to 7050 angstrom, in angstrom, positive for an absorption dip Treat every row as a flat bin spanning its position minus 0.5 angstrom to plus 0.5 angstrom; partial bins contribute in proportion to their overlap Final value -4.3 angstrom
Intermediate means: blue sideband 17.9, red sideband 17.4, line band 18.6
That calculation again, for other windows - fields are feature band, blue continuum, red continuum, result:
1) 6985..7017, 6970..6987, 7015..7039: -0.6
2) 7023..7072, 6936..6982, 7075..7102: -1.1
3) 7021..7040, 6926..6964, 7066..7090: -0.8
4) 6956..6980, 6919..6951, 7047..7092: -1.7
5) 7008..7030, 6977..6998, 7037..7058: -0.2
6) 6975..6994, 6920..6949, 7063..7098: -1.7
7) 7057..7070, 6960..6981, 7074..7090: 0.2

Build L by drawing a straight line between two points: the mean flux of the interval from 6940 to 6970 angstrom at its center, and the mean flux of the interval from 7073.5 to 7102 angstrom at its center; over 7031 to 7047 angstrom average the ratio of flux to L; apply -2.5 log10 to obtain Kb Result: -0.06 mag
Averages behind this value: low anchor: 17.8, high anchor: 17.1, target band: 18.3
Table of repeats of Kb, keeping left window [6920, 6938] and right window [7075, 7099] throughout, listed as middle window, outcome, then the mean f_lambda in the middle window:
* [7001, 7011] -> -0.12 mag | 19.1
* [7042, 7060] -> -0.06 mag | 17.9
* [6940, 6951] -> -0.04 mag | 17.6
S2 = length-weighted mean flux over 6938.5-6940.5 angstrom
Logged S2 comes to 17.1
